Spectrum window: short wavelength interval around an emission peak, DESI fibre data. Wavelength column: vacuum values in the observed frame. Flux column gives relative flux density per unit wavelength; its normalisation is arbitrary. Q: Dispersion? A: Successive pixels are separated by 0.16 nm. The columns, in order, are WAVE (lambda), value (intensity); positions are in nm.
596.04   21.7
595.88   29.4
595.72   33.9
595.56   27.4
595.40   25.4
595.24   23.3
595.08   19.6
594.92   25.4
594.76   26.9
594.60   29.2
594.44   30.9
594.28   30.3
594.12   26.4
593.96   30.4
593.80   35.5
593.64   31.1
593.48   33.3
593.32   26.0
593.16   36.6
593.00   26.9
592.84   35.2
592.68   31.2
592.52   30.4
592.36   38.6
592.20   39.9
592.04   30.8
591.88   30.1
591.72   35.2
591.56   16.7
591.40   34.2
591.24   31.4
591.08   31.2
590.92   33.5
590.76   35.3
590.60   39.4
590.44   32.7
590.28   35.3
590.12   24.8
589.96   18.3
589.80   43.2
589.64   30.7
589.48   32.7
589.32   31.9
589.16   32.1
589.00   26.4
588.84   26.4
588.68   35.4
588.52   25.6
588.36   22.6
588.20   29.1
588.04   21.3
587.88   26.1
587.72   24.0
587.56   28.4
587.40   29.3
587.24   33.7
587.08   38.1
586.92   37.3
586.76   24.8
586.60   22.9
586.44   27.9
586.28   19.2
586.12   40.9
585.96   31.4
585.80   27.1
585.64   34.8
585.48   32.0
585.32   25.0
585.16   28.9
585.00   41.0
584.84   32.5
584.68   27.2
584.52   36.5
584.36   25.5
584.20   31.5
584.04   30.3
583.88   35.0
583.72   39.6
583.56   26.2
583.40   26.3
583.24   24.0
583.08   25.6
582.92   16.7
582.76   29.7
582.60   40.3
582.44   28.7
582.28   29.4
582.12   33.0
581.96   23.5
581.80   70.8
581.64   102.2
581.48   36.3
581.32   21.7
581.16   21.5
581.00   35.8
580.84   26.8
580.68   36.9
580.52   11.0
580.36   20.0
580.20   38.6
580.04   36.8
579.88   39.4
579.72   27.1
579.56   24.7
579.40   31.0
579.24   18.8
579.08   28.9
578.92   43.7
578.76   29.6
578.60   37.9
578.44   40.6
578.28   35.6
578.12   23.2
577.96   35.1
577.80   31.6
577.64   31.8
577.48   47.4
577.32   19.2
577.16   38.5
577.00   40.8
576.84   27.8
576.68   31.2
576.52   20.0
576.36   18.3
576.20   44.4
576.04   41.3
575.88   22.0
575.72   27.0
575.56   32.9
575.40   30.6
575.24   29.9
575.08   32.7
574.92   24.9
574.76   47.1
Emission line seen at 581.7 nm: Hbeta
